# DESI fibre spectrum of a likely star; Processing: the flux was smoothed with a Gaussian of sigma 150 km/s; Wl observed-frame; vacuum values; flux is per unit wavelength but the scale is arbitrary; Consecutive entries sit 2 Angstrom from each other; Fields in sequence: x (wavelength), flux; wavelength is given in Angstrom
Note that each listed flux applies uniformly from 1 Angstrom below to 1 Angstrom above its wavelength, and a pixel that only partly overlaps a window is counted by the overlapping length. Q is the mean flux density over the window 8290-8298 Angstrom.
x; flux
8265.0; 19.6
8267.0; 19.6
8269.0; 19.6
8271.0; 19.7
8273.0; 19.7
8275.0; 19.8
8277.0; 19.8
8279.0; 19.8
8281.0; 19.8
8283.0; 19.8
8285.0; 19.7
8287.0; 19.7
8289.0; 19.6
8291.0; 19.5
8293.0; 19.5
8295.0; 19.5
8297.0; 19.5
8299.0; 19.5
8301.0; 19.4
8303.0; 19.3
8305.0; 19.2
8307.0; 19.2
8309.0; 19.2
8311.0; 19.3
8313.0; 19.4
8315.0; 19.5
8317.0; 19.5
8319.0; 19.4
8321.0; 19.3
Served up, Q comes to 19.5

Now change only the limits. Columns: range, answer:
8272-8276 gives 19.8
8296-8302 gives 19.5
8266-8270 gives 19.6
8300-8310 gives 19.3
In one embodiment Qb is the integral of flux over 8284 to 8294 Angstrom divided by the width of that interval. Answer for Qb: 19.6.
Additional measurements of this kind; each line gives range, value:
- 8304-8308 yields 19.2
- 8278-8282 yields 19.8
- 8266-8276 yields 19.7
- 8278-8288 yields 19.8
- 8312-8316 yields 19.4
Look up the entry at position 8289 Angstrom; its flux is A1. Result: 19.6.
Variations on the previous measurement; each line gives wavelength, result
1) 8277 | 19.8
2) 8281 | 19.8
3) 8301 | 19.4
